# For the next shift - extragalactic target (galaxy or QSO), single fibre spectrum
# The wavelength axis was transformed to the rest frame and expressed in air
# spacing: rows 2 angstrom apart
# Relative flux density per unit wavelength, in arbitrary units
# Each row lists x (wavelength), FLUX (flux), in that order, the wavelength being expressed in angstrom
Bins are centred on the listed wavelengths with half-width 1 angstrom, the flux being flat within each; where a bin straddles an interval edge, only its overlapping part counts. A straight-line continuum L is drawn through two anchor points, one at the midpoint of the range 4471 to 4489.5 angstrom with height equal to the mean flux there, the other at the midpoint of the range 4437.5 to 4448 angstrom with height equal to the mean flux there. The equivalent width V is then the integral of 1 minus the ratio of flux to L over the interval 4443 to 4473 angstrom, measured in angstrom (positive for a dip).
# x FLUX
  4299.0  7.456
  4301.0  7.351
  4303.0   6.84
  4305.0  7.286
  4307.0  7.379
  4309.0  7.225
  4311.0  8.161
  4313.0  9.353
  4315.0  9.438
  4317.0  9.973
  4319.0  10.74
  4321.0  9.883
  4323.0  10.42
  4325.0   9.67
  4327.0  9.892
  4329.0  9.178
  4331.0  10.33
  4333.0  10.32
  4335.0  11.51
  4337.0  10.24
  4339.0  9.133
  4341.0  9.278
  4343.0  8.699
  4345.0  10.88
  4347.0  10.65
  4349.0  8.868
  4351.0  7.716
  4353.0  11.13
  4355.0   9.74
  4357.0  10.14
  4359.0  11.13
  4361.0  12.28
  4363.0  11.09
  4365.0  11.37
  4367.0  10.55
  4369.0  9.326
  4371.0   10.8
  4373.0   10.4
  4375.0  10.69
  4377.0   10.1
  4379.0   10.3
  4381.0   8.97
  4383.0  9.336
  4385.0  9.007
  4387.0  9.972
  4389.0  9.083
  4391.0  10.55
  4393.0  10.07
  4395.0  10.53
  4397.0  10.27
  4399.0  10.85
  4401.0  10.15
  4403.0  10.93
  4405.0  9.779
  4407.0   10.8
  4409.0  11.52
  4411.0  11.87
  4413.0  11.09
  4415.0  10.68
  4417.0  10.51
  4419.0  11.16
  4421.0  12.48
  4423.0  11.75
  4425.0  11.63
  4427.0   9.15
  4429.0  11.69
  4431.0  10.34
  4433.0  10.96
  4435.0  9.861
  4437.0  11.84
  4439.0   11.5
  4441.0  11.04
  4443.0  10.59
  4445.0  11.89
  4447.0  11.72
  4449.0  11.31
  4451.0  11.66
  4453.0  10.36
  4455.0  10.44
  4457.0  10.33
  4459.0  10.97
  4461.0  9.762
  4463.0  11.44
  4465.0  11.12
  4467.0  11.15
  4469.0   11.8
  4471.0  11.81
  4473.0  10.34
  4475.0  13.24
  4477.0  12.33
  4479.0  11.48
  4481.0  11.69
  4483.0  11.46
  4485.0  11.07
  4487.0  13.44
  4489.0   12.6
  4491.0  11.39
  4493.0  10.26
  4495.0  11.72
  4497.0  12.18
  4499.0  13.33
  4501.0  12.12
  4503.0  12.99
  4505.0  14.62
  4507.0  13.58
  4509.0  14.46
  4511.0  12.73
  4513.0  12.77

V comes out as 1.3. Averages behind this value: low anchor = 11.4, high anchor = 11.9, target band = 11.1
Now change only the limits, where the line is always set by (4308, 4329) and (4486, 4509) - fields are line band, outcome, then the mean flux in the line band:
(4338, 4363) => 0.06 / 10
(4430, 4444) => 0.84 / 10.9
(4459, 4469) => 0.90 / 11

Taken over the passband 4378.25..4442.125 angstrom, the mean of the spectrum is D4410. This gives 10.6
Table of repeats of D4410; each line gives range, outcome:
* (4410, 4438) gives 11.1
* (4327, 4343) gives 9.91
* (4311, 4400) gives 10.1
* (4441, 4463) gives 10.9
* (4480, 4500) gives 11.9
